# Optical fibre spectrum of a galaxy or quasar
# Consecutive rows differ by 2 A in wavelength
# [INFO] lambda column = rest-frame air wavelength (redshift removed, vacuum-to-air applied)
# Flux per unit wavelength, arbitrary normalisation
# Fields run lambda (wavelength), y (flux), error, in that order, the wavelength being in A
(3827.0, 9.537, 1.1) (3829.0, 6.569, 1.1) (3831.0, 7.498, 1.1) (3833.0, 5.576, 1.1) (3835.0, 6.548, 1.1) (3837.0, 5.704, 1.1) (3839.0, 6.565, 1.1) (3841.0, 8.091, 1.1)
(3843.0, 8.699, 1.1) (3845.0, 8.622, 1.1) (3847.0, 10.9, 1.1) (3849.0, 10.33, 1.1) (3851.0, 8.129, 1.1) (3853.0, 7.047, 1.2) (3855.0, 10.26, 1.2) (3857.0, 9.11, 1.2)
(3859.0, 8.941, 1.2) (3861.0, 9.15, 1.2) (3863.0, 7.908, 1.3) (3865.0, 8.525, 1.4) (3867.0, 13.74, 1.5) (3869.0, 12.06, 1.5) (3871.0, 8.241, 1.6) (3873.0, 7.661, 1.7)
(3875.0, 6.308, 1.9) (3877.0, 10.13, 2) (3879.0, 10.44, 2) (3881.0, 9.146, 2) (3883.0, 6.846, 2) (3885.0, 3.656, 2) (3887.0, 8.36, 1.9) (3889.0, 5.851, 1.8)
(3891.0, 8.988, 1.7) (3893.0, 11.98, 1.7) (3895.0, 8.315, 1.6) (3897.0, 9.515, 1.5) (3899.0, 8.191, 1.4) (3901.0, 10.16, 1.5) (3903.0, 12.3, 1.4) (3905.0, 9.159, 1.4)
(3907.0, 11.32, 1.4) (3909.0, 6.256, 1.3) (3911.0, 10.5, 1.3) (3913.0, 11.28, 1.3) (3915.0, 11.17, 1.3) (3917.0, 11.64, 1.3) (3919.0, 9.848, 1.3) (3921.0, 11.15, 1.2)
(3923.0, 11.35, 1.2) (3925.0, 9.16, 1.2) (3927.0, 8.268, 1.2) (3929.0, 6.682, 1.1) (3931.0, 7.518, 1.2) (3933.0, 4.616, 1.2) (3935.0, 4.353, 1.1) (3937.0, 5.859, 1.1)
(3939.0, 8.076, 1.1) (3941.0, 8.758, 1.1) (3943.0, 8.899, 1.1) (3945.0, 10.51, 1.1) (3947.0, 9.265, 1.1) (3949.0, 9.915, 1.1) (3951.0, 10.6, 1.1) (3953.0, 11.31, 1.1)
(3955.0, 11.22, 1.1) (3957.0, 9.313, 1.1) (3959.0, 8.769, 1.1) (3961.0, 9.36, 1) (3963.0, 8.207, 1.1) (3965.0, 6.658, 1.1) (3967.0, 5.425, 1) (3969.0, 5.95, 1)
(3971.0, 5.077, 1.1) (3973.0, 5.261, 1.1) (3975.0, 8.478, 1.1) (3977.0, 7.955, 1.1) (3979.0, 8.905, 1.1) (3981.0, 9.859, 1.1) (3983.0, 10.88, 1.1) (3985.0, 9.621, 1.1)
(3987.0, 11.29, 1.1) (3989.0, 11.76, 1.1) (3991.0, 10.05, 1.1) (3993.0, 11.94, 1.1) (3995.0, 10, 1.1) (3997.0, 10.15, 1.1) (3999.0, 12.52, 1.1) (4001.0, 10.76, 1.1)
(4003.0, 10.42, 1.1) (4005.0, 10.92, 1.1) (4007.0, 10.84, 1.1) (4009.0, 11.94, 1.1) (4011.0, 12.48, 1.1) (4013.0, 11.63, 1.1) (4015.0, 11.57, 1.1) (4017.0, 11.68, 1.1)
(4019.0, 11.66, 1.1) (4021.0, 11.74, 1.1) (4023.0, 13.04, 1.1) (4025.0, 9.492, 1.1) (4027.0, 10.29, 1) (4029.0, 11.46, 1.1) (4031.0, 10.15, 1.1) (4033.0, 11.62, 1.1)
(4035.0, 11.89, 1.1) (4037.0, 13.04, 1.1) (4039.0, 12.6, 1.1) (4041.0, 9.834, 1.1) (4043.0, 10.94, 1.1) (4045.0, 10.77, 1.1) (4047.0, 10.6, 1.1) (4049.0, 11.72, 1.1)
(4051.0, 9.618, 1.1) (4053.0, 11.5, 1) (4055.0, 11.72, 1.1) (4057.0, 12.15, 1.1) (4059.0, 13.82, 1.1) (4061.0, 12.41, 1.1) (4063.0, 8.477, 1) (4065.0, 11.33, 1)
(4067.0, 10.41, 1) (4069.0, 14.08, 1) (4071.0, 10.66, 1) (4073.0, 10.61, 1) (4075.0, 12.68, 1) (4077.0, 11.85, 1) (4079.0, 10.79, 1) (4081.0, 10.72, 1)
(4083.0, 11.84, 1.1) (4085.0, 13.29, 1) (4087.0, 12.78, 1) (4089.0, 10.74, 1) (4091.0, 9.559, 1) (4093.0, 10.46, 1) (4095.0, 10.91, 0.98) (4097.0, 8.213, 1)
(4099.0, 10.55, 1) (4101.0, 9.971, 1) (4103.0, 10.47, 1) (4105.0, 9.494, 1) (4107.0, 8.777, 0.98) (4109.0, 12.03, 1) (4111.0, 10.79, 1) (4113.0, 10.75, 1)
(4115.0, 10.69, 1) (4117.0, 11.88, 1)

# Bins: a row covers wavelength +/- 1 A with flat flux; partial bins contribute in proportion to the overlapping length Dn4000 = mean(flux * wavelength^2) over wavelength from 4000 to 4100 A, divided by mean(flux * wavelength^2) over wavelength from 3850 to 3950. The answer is 1.36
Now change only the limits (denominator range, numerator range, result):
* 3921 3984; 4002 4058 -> 1.42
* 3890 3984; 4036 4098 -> 1.36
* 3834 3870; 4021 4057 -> 1.39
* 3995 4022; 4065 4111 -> 1.00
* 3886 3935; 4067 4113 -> 1.30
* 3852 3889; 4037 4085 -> 1.45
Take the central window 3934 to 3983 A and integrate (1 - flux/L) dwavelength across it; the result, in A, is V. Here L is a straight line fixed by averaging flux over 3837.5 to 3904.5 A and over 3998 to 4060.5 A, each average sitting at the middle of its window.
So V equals 9.5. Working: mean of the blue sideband 8.89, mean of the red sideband 11.4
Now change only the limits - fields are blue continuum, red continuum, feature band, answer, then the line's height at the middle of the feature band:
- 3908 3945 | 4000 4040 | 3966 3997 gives 4.5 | 10.3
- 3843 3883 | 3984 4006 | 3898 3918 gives -0.8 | 9.78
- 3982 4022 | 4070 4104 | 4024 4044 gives -0.1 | 11.1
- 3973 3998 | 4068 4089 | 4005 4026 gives -2.1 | 10.5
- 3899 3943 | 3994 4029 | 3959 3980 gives 6.2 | 10.2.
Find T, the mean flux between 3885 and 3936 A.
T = 9.01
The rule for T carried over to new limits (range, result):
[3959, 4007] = 9.22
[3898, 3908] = 10.2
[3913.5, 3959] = 9.09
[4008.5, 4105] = 11.3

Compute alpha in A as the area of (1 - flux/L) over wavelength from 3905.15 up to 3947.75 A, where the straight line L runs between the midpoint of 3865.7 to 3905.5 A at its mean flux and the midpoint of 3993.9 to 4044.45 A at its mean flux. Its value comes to 3.6 A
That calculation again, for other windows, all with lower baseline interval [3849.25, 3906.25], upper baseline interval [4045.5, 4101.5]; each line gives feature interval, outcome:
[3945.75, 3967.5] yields 1.45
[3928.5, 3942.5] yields 4.36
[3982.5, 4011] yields -1.84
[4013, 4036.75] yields -1.67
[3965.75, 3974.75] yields 3.87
